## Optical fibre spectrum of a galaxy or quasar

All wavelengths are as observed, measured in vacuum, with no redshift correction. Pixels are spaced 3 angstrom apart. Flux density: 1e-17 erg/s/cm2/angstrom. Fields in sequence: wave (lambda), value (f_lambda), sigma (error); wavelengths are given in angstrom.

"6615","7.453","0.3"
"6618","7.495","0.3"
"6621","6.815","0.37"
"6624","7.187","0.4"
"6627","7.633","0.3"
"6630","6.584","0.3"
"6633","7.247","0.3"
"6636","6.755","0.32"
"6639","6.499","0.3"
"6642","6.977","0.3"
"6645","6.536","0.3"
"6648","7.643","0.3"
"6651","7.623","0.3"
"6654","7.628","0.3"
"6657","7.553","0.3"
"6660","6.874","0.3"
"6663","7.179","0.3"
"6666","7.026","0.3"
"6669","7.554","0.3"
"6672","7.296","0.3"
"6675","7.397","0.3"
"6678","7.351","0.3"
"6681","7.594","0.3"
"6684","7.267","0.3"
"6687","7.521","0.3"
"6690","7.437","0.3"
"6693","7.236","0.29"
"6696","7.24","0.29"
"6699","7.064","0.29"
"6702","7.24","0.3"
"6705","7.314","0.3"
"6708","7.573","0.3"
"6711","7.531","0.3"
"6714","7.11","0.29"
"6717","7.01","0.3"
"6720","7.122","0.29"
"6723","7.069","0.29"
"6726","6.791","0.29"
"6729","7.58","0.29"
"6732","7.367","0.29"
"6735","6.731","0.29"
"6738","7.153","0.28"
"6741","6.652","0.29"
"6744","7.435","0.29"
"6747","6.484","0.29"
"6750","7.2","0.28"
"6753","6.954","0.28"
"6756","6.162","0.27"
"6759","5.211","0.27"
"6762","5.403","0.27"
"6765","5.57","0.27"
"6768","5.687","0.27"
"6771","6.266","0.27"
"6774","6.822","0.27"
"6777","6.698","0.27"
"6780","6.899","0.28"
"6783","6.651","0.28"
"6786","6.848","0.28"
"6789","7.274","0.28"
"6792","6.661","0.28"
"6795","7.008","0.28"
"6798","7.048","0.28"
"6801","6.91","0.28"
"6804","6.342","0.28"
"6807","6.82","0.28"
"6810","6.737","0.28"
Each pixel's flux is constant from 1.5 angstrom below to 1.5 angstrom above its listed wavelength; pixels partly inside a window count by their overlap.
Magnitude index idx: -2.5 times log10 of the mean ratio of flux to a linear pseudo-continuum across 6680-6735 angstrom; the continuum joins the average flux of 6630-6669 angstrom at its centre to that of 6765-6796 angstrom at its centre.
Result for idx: -0.06 mag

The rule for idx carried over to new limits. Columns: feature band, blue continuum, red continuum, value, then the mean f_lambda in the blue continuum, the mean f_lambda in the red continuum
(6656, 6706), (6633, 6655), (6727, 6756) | -0.036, 7.09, 7.01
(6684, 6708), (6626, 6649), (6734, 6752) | -0.054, 6.96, 6.95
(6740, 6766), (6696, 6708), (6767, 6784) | 0.067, 7.26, 6.52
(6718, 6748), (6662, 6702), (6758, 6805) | -0.025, 7.32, 6.47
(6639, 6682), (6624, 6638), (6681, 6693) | -0.005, 7.05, 7.41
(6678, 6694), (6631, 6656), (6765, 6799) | -0.066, 7.11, 6.66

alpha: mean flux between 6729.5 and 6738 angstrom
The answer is 7.13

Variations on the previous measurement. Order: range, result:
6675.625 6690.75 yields 7.43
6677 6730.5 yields 7.28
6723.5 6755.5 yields 7.01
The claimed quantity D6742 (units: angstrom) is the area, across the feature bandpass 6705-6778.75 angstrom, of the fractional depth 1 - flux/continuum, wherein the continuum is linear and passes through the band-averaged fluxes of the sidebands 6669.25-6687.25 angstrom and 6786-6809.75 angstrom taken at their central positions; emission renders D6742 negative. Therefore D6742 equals 3.89 angstrom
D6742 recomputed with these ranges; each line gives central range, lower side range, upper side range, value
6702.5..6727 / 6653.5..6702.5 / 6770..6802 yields -0.2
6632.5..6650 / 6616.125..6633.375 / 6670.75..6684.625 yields 0.7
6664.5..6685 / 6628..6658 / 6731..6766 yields -1.3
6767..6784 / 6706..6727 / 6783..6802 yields 1.1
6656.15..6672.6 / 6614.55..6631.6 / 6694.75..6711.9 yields 0.0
